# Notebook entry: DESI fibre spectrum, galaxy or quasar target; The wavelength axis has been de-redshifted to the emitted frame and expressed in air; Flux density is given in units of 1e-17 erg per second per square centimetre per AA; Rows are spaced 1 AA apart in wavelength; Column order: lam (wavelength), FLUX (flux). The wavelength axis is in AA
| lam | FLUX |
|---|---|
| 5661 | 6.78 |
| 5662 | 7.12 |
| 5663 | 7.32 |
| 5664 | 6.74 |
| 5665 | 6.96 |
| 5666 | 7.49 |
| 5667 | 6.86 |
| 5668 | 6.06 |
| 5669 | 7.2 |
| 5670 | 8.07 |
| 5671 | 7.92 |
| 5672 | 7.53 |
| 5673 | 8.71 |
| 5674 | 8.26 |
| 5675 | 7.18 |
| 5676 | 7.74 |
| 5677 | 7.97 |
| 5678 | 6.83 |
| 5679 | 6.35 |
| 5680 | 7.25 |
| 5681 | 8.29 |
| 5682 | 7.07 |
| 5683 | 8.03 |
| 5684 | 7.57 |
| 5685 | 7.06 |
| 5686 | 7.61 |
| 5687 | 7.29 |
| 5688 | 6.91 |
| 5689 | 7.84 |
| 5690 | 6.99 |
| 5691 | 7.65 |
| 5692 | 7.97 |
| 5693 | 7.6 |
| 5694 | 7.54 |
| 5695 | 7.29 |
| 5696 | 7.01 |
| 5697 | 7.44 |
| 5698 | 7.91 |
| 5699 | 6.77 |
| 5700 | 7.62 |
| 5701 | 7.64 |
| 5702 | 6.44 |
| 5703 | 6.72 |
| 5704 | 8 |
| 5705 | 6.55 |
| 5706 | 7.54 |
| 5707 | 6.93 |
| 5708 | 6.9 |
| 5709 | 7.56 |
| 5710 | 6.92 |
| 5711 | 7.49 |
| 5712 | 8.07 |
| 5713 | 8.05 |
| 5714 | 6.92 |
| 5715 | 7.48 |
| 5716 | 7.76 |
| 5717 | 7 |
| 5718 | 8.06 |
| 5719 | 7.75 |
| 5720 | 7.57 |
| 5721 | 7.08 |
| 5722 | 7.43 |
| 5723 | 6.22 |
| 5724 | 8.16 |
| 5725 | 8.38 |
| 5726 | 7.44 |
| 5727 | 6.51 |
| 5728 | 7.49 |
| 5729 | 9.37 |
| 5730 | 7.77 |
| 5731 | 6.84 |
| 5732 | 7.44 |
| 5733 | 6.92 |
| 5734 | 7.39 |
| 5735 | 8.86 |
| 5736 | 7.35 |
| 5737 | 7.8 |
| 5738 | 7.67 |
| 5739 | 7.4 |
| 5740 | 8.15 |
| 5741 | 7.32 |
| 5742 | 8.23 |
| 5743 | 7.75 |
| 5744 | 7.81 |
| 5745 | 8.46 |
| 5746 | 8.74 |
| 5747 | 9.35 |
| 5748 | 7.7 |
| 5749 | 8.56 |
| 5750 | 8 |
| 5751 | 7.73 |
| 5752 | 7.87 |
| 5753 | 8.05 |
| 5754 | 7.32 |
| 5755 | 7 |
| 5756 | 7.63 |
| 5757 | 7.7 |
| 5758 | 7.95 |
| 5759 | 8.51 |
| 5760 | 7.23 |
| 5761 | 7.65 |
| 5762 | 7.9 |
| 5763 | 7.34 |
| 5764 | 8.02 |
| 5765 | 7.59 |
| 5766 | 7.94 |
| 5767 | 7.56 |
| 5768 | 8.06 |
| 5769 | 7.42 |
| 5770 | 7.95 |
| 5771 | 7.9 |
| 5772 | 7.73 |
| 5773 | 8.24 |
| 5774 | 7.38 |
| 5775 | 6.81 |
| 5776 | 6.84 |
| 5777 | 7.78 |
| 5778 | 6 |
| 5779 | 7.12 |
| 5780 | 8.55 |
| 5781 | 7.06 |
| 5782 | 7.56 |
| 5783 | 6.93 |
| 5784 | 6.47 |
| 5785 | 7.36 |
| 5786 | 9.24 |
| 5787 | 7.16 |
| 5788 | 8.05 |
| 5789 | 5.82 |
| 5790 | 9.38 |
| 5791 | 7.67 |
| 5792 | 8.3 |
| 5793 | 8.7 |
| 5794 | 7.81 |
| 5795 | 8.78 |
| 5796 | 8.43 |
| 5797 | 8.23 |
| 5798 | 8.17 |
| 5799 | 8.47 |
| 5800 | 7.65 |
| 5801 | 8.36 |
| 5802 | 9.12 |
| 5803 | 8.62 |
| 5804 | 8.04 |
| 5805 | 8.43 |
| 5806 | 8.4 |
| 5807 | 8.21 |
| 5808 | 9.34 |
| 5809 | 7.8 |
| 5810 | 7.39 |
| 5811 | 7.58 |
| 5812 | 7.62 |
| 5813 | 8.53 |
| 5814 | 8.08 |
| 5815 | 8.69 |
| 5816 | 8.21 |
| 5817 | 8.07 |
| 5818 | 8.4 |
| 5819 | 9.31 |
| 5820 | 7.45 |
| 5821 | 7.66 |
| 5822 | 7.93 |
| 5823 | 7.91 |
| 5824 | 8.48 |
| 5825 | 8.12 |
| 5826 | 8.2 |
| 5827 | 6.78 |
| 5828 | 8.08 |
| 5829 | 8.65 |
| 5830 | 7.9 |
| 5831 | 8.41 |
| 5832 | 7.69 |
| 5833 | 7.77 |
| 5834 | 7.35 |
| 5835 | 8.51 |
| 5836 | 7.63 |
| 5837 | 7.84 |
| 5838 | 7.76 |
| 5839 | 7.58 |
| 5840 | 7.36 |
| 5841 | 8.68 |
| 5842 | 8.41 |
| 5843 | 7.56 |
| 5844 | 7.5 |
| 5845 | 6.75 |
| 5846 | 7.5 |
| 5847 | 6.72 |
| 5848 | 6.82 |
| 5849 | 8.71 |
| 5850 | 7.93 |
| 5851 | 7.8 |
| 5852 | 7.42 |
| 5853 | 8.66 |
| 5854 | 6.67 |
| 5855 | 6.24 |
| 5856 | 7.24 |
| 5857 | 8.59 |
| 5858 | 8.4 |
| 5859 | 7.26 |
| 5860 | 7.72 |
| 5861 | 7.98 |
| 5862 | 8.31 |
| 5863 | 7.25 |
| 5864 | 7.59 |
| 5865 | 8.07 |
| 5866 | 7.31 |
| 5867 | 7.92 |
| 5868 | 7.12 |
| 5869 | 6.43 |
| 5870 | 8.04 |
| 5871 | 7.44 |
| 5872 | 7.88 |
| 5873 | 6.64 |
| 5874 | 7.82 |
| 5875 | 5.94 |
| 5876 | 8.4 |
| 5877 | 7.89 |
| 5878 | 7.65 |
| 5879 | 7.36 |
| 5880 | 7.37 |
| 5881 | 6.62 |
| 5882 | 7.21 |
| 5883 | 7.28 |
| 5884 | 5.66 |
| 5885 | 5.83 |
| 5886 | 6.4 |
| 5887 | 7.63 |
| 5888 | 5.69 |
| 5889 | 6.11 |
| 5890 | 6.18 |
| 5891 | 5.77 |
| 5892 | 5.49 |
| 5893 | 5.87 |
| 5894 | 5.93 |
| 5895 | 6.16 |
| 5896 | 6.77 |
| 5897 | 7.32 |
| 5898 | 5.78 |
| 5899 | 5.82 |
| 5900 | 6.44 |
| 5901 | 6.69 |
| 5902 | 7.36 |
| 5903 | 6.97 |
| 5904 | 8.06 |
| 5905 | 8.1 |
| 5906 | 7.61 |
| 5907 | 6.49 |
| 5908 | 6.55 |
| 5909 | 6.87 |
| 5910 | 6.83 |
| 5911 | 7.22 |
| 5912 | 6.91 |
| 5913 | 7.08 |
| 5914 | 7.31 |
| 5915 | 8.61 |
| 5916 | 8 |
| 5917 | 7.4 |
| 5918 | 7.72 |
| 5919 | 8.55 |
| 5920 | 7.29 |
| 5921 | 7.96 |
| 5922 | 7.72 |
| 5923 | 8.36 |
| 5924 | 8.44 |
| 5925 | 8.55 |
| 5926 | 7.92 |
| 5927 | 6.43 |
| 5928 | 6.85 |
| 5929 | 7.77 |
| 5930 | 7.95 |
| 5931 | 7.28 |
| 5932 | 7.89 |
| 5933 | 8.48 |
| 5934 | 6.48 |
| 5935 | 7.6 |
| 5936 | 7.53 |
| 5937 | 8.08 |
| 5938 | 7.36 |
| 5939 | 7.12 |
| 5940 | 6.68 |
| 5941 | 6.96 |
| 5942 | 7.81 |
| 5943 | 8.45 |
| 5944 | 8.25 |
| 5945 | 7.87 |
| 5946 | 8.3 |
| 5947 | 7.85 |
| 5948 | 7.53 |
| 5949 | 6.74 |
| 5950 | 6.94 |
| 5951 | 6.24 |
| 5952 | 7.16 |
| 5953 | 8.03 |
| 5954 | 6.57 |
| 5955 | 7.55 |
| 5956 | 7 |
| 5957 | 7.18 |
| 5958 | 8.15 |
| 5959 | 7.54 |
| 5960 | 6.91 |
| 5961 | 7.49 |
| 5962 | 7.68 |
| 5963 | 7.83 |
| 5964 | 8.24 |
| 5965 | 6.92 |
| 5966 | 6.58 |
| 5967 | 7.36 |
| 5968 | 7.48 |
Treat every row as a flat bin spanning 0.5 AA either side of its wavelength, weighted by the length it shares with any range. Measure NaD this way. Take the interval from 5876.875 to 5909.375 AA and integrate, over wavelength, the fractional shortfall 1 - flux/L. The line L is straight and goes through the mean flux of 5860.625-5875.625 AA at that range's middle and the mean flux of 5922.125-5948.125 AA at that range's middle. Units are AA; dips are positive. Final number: 3.7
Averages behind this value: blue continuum 7.45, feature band 6.68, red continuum 7.69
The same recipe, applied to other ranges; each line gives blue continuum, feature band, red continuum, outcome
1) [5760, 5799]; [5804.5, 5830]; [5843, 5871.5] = -1.7 AA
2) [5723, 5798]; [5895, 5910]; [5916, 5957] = 1.4 AA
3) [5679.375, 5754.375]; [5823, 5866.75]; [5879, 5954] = -2.6 AA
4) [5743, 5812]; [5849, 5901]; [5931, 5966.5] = 3.8 AA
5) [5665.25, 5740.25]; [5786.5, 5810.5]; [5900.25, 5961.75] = -2.3 AA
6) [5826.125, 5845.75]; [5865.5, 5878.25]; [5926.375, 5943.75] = 0.4 AA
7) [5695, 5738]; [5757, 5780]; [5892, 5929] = -0.7 AA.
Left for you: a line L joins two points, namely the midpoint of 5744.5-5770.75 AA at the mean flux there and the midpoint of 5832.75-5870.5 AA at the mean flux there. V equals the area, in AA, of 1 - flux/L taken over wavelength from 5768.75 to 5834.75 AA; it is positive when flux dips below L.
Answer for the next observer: -1.4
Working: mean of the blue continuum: 7.89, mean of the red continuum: 7.64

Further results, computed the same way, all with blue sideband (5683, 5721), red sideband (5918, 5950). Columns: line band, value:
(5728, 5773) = -2.3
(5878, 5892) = 2.0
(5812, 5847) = -1.8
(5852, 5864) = -0.1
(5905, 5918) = 0.6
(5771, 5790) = 0.2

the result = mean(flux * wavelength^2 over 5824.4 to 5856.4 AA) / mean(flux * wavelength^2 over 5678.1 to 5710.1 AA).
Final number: 1.11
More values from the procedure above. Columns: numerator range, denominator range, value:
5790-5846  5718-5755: 1.07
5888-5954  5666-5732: 1.05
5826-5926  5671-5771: 1.02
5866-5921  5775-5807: 0.92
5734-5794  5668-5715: 1.07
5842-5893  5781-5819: 0.92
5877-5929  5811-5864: 0.92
